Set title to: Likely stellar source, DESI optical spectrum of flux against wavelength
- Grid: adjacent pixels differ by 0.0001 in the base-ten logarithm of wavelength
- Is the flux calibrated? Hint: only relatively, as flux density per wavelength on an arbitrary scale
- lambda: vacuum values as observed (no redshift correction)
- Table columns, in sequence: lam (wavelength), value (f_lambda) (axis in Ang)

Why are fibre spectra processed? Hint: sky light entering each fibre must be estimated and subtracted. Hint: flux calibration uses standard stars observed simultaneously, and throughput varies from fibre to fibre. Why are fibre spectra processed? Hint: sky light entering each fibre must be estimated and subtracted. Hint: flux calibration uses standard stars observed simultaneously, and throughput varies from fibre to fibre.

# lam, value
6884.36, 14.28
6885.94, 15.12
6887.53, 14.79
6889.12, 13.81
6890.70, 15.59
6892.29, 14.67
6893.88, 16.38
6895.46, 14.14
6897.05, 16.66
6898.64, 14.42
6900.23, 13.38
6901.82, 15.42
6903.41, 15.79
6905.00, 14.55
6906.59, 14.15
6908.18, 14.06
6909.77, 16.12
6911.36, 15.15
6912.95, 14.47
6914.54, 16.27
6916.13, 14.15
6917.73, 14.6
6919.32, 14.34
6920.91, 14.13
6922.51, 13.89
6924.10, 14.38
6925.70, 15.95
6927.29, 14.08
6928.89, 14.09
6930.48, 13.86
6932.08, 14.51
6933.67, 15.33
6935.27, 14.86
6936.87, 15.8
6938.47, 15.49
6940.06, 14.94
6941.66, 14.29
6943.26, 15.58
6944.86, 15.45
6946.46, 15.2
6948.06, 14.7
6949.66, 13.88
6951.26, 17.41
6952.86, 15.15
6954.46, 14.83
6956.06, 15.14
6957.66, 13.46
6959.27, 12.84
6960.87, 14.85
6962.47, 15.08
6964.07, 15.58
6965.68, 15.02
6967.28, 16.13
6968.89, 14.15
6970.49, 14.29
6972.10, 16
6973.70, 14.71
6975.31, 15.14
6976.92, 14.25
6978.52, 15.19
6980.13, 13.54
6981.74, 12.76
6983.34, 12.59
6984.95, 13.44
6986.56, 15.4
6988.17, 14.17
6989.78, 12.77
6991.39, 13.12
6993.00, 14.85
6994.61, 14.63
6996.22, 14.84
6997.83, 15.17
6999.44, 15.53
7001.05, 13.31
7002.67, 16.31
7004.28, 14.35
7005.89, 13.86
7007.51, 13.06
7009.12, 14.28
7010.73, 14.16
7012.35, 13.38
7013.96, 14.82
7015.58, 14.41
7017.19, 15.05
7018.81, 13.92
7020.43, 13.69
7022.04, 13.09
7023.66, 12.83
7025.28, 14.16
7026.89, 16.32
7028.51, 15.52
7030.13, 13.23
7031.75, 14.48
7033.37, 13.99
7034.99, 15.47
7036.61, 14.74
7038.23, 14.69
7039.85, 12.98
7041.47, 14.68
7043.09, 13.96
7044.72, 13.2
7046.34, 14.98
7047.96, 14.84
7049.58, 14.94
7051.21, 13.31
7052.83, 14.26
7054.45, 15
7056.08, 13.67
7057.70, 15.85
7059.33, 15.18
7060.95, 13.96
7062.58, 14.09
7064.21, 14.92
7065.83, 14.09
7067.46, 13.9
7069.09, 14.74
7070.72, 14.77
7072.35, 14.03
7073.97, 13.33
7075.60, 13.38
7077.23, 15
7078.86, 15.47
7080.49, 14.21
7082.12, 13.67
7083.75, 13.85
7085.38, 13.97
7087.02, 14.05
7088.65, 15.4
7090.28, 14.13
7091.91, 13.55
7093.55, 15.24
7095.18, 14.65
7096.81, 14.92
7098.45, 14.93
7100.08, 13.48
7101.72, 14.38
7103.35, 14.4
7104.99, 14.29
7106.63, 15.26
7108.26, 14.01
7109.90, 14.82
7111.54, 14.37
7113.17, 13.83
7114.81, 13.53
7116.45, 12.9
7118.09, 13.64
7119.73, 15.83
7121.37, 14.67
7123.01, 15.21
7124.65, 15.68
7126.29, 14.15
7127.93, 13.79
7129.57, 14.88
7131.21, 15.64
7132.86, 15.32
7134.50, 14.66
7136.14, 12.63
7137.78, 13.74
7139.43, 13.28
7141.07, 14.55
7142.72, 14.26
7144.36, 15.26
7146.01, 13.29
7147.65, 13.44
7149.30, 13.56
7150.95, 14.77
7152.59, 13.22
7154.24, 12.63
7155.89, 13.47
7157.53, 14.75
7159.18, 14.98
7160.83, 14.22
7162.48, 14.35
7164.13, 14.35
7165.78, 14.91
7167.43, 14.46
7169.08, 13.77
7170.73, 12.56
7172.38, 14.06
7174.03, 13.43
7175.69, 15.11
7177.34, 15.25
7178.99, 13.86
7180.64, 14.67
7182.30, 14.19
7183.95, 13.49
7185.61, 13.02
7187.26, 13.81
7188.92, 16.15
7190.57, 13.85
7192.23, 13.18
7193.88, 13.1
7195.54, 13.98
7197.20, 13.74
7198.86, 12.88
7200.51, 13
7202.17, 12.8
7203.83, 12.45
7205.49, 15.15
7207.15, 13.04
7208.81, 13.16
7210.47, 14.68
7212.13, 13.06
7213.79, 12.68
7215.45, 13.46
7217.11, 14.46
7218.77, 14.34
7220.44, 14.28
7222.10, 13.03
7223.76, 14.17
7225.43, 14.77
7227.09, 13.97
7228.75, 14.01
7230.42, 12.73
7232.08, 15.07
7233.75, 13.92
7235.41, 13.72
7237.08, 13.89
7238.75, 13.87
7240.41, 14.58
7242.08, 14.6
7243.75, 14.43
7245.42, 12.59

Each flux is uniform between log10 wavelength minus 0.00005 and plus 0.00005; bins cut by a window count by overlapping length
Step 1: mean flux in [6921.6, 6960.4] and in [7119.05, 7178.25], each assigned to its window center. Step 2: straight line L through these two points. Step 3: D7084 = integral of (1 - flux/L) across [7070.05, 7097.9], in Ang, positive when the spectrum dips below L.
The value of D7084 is 0.2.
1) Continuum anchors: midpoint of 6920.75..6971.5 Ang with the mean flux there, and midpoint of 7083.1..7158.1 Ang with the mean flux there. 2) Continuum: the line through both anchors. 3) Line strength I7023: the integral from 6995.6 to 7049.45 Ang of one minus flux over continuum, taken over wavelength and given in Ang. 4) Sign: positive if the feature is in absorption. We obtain 0.88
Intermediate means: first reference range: 14.8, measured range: 14.3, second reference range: 14.3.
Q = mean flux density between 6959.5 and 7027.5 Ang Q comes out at 14.4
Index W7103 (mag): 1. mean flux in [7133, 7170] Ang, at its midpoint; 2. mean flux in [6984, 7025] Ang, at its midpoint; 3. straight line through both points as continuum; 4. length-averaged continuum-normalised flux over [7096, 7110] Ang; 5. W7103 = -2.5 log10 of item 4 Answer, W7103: -0.03 mag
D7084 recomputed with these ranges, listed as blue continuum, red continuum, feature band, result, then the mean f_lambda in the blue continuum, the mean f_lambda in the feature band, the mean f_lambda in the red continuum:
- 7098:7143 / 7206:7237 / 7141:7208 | 0.74 Ang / 14.4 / 13.9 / 13.8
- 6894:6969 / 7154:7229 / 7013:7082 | 0.38 Ang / 14.9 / 14.4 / 13.9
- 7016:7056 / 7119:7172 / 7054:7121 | -0.38 Ang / 14.3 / 14.4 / 14.3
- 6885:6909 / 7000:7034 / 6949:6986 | -0.29 Ang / 14.9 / 14.6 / 14.2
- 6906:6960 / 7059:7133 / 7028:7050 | 0.24 Ang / 14.8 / 14.4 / 14.4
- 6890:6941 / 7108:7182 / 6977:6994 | 0.99 Ang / 14.9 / 13.8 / 14.2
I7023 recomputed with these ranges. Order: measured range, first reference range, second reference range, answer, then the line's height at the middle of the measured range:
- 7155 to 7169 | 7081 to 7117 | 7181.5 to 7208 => -0.6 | 13.8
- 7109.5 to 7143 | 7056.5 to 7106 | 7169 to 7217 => -0.5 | 14.1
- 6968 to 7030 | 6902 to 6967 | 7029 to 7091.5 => 1.3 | 14.6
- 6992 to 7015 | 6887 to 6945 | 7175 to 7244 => 0.2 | 14.6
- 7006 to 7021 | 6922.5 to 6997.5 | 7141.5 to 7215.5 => 0.4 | 14.5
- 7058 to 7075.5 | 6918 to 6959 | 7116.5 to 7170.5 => 0.2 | 14.5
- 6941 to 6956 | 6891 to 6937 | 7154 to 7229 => -0.5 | 14.7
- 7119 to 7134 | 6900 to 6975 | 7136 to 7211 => -1.0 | 14.1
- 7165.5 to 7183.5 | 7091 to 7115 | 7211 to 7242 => -0.1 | 14.1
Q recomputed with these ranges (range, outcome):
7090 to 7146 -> 14.4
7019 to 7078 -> 14.3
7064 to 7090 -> 14.3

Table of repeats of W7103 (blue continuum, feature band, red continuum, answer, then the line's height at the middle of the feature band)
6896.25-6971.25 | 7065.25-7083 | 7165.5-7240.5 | 0.01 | 14.3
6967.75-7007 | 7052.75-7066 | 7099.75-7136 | -0.01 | 14.4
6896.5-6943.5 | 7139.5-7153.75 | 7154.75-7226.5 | 0.01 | 14.1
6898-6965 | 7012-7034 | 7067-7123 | 0.02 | 14.5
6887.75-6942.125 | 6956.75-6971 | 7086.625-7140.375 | 0.01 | 14.7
